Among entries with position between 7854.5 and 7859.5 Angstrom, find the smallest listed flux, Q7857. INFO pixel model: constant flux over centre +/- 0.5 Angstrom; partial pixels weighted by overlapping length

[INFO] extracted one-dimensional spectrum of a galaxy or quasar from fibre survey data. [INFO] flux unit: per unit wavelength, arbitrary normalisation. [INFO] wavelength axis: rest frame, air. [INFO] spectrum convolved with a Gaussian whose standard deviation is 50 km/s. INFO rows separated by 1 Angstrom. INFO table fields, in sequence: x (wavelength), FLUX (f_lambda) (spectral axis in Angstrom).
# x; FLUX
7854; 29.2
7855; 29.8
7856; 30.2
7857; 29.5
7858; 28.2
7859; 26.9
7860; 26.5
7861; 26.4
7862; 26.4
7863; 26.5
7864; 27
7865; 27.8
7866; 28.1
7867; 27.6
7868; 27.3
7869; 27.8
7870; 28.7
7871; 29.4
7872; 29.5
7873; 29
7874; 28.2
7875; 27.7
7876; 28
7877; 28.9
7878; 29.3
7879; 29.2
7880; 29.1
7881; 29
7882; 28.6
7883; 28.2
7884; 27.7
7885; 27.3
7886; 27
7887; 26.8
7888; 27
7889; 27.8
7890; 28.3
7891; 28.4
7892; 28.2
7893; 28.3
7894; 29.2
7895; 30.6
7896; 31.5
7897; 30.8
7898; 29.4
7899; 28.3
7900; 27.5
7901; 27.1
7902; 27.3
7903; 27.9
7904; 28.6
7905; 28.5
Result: 26.9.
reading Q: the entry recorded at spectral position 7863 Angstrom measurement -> 26.5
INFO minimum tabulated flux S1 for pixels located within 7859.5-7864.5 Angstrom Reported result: 26.4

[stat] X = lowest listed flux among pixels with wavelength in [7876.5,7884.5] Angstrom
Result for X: 27.7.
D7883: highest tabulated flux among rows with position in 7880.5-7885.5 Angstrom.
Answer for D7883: 29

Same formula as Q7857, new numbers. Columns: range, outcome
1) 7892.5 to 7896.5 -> 28.3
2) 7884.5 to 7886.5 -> 27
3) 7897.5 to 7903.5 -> 27.1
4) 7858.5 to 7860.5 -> 26.5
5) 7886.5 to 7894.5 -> 26.8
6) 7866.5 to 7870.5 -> 27.3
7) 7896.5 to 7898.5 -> 29.4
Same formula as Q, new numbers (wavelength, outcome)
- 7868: 27.3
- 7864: 27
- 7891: 28.4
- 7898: 29.4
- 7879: 29.2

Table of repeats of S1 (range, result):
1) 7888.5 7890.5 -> 27.8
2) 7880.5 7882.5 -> 28.6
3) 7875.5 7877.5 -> 28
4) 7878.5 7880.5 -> 29.1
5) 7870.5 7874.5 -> 28.2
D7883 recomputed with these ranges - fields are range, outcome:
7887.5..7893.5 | 28.4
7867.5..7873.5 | 29.5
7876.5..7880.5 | 29.3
